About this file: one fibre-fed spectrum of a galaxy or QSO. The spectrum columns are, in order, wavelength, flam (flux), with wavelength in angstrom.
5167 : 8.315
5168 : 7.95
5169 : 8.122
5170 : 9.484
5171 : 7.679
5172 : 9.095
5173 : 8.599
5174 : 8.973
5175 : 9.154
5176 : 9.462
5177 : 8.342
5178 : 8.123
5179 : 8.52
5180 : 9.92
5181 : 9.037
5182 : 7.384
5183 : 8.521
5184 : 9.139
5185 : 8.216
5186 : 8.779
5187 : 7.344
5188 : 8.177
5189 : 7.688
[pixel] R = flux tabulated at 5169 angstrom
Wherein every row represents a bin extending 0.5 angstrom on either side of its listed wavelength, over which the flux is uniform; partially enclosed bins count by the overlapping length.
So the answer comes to 8.122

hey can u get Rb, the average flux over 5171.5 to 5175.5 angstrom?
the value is 8.96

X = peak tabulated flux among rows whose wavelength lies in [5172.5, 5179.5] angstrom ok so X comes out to 9.462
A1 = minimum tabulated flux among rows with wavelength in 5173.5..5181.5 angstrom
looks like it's 8.123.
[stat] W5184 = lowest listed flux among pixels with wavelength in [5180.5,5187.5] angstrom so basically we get 7.344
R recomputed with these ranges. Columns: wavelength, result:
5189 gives 7.688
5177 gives 8.342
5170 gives 9.484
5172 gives 9.095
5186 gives 8.779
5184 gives 9.139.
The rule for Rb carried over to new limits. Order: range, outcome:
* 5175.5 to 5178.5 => 8.64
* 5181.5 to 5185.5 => 8.31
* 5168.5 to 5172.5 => 8.6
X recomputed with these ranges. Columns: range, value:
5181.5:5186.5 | 9.139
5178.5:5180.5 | 9.92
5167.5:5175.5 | 9.484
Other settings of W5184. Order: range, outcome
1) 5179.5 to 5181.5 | 9.037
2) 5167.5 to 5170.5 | 7.95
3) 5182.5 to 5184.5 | 8.521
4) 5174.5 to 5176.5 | 9.154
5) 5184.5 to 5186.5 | 8.216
